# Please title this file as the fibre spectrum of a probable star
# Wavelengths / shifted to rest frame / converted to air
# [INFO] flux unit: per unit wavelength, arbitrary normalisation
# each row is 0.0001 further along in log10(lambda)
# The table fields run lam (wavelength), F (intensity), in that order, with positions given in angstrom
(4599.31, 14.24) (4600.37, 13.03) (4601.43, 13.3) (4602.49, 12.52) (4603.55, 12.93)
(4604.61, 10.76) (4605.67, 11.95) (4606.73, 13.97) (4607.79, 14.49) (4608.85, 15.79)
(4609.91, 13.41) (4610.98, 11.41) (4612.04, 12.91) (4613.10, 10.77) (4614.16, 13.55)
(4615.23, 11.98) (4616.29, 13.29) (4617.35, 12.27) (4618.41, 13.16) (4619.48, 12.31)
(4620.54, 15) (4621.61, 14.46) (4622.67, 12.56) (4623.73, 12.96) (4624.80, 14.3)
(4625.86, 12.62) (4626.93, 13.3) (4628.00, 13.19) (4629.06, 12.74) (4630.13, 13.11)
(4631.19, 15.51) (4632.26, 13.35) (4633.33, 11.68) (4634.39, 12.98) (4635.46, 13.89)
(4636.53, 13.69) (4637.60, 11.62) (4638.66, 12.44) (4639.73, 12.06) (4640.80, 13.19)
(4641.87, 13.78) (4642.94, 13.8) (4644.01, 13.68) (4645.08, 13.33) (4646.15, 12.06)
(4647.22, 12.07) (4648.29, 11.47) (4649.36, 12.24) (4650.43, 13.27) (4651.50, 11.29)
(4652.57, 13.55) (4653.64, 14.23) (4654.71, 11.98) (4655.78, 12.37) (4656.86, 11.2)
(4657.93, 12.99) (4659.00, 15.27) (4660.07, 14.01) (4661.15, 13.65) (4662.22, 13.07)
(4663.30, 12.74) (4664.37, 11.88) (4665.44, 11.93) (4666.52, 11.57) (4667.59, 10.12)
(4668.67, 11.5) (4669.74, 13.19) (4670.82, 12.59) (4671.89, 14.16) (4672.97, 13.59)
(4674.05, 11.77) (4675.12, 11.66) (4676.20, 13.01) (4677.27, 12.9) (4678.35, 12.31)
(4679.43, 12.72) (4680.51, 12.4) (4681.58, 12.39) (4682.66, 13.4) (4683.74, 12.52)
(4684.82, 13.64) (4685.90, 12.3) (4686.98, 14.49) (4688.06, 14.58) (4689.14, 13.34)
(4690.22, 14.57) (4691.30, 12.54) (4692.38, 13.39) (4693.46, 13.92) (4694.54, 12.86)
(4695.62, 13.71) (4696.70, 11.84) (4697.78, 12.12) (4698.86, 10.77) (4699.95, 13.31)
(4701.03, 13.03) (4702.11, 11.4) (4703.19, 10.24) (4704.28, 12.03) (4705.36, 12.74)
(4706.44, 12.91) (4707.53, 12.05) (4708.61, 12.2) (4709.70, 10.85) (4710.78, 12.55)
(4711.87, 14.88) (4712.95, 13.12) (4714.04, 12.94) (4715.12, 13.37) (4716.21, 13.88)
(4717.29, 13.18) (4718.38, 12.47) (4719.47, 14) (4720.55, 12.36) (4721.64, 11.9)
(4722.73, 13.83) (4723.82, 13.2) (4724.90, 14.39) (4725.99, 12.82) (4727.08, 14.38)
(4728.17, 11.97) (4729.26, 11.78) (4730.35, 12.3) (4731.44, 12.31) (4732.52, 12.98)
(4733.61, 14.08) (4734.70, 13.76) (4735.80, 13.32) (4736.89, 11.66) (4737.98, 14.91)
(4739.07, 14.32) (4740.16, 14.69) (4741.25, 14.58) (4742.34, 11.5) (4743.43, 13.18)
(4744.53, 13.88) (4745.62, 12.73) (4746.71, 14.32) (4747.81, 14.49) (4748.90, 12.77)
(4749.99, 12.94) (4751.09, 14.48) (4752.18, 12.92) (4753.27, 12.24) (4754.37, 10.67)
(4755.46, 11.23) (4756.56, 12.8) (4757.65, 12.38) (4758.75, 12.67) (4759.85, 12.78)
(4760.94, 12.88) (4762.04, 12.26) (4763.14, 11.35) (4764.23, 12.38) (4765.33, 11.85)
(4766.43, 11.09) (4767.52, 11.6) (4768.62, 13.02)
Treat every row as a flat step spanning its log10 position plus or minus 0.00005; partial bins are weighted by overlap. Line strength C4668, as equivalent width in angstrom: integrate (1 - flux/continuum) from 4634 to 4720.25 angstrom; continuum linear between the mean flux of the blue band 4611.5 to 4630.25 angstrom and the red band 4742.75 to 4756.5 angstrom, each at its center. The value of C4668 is 1.4 angstrom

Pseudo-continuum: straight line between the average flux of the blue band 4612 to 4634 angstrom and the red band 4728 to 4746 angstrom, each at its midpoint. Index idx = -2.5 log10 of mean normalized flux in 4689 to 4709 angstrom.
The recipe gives 0.05 mag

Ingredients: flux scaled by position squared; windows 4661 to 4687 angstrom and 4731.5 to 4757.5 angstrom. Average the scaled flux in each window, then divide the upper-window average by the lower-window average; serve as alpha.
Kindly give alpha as 1.08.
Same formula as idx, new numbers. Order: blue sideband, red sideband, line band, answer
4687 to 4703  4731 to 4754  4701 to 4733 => 0.04 mag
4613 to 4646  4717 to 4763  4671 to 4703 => 0.02 mag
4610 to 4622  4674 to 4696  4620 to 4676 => 0.00 mag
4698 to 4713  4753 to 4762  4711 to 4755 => -0.09 mag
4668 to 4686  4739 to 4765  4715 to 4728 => -0.04 mag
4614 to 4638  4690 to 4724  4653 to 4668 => 0.03 mag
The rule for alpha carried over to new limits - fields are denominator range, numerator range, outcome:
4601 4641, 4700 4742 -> 1.04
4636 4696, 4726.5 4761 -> 1.05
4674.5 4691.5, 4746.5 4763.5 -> 1.00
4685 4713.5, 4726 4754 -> 1.06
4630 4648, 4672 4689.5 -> 1.01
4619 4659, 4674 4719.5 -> 1.01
